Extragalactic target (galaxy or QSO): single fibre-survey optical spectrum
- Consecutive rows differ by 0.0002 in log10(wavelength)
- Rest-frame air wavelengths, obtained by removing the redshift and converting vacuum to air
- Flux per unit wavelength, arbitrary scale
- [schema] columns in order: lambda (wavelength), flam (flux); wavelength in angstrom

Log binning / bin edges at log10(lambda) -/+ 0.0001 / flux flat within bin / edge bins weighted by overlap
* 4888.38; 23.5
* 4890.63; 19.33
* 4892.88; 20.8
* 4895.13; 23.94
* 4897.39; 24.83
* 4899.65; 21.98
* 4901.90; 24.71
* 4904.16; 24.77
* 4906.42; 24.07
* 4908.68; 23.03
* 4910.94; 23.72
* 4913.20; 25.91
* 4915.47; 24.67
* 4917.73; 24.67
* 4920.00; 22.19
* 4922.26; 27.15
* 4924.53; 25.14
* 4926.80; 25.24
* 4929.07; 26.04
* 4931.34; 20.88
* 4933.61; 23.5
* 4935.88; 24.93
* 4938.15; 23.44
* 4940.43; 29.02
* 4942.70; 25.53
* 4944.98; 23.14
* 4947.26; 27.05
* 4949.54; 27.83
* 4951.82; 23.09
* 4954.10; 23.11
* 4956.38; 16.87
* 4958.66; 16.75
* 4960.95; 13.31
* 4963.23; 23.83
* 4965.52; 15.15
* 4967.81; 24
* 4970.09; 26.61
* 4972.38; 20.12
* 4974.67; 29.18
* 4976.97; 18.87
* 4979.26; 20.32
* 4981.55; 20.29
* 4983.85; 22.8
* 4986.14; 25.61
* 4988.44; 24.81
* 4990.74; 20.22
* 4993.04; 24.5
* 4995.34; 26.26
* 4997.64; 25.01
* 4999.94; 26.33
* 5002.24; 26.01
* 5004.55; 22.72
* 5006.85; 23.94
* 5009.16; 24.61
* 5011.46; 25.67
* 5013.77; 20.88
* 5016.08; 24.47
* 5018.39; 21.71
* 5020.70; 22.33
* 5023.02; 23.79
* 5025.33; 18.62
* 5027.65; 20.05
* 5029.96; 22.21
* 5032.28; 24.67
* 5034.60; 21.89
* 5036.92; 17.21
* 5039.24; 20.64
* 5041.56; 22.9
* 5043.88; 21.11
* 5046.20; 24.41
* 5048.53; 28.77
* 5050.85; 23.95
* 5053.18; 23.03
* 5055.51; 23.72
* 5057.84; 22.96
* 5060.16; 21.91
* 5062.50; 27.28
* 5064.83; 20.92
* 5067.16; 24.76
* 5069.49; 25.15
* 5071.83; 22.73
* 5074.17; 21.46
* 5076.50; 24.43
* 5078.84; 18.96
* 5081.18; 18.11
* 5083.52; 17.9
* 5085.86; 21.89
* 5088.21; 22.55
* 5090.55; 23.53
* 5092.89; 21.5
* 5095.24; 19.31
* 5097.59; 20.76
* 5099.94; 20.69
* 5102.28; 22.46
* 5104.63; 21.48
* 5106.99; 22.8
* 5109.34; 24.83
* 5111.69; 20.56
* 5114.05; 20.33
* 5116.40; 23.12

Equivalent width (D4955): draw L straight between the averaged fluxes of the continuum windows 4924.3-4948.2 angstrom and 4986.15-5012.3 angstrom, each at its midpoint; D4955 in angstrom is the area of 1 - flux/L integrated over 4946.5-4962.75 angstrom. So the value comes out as 2.4 angstrom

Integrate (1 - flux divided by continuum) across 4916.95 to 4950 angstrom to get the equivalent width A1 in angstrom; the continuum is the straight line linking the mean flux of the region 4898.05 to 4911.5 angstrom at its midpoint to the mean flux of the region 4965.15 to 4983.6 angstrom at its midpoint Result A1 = -2.7 angstrom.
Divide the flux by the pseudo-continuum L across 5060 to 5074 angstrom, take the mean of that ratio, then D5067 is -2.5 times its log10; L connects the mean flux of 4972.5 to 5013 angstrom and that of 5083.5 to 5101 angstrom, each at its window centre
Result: -0.09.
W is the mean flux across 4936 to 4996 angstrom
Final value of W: 22.8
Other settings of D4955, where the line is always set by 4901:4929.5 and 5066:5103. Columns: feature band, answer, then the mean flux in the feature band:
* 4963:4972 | 0.6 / 22.1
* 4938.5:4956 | -0.7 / 25.1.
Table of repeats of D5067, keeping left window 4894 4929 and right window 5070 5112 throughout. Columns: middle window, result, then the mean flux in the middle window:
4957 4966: 0.33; 17.4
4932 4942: -0.05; 25.1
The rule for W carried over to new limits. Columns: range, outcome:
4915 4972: 23.3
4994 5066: 23.2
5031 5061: 22.9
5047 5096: 22.6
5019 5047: 21.6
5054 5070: 23.8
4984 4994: 23.7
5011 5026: 22.5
